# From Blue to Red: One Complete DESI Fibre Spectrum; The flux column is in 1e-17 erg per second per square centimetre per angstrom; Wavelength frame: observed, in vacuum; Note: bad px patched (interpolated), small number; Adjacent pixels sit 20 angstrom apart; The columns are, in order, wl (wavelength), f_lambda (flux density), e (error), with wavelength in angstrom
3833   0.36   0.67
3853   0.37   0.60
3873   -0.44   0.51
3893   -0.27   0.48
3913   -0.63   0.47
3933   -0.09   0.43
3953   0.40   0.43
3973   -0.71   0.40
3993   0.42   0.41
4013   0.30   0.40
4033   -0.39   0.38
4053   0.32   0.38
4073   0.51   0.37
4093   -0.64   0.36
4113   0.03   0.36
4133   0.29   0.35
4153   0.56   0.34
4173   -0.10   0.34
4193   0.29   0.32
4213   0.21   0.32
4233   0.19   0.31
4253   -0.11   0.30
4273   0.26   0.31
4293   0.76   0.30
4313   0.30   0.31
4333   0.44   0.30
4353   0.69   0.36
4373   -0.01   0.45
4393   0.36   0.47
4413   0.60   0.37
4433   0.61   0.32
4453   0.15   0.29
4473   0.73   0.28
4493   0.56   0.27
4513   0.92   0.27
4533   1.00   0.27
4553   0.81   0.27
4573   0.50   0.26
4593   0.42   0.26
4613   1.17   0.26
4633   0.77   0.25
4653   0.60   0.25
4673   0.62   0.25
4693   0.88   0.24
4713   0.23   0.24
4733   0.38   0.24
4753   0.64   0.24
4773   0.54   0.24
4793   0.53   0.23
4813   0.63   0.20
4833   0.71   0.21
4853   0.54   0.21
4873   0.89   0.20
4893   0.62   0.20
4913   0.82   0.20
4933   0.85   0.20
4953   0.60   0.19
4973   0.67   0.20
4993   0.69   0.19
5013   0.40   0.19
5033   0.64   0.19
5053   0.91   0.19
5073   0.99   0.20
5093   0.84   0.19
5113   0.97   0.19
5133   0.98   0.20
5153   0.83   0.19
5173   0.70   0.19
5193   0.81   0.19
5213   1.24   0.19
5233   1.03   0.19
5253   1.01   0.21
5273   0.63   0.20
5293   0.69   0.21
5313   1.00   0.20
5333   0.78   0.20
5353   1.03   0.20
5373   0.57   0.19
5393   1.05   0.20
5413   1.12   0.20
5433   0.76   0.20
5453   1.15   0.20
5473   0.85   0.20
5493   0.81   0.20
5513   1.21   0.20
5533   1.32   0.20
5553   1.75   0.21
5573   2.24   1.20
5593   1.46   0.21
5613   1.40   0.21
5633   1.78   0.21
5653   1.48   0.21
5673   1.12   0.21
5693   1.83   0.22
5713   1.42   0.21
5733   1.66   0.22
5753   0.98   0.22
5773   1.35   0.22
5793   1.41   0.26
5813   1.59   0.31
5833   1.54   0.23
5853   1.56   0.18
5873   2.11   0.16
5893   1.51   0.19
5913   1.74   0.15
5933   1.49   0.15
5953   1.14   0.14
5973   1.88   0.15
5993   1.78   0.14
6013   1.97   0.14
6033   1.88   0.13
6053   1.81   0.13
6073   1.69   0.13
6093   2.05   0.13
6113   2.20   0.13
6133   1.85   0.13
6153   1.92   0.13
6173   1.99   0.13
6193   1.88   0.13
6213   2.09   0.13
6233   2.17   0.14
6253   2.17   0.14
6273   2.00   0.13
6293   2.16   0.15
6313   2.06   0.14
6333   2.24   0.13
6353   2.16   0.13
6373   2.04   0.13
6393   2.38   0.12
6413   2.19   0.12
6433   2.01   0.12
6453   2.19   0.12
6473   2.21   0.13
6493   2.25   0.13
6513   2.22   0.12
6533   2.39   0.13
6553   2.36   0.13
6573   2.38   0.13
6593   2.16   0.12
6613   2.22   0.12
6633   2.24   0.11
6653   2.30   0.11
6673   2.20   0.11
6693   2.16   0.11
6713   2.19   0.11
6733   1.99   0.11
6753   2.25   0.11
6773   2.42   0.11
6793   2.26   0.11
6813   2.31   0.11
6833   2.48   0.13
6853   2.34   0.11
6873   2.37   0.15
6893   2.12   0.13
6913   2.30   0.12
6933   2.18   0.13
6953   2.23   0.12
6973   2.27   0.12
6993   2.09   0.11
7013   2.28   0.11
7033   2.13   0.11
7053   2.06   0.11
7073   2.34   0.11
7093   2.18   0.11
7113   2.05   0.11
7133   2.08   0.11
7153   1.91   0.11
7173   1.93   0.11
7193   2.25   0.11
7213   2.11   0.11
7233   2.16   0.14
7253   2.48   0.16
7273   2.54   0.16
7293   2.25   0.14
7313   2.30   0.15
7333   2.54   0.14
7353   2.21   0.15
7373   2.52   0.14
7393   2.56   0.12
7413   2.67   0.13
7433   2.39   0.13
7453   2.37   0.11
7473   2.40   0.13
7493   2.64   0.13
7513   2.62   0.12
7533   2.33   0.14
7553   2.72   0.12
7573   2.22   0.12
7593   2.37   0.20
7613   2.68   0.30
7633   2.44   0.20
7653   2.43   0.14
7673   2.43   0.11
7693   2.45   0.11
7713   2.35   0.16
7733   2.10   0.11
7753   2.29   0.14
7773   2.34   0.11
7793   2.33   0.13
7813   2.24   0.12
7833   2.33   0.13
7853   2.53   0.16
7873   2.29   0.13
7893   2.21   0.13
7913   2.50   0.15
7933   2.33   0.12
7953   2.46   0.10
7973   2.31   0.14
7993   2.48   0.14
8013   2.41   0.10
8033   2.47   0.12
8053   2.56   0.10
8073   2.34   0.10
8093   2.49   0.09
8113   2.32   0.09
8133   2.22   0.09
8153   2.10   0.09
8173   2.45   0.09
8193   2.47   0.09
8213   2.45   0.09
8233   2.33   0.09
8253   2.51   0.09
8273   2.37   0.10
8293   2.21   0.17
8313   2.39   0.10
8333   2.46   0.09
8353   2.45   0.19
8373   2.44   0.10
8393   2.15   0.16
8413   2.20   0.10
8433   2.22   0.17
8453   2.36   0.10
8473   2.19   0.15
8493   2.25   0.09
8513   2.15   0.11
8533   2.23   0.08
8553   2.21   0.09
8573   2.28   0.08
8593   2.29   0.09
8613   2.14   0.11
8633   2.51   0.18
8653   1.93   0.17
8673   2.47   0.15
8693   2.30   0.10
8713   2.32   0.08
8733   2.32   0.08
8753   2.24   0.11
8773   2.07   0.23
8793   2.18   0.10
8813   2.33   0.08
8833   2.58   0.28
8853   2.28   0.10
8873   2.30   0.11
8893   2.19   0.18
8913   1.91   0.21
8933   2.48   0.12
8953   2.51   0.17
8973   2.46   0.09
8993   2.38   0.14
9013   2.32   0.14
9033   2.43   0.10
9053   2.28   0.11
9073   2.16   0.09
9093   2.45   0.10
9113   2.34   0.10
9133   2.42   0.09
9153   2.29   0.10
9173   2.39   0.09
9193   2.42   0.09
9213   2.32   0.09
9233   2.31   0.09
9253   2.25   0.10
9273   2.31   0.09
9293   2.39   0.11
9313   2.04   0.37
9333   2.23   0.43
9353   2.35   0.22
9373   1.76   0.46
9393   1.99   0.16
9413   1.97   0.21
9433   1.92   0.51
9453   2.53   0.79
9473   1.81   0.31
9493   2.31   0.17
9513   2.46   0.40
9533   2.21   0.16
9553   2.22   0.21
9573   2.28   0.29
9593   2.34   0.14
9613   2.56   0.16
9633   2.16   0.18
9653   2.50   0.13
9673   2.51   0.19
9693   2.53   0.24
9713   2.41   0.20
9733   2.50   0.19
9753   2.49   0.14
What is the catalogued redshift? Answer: 0.38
